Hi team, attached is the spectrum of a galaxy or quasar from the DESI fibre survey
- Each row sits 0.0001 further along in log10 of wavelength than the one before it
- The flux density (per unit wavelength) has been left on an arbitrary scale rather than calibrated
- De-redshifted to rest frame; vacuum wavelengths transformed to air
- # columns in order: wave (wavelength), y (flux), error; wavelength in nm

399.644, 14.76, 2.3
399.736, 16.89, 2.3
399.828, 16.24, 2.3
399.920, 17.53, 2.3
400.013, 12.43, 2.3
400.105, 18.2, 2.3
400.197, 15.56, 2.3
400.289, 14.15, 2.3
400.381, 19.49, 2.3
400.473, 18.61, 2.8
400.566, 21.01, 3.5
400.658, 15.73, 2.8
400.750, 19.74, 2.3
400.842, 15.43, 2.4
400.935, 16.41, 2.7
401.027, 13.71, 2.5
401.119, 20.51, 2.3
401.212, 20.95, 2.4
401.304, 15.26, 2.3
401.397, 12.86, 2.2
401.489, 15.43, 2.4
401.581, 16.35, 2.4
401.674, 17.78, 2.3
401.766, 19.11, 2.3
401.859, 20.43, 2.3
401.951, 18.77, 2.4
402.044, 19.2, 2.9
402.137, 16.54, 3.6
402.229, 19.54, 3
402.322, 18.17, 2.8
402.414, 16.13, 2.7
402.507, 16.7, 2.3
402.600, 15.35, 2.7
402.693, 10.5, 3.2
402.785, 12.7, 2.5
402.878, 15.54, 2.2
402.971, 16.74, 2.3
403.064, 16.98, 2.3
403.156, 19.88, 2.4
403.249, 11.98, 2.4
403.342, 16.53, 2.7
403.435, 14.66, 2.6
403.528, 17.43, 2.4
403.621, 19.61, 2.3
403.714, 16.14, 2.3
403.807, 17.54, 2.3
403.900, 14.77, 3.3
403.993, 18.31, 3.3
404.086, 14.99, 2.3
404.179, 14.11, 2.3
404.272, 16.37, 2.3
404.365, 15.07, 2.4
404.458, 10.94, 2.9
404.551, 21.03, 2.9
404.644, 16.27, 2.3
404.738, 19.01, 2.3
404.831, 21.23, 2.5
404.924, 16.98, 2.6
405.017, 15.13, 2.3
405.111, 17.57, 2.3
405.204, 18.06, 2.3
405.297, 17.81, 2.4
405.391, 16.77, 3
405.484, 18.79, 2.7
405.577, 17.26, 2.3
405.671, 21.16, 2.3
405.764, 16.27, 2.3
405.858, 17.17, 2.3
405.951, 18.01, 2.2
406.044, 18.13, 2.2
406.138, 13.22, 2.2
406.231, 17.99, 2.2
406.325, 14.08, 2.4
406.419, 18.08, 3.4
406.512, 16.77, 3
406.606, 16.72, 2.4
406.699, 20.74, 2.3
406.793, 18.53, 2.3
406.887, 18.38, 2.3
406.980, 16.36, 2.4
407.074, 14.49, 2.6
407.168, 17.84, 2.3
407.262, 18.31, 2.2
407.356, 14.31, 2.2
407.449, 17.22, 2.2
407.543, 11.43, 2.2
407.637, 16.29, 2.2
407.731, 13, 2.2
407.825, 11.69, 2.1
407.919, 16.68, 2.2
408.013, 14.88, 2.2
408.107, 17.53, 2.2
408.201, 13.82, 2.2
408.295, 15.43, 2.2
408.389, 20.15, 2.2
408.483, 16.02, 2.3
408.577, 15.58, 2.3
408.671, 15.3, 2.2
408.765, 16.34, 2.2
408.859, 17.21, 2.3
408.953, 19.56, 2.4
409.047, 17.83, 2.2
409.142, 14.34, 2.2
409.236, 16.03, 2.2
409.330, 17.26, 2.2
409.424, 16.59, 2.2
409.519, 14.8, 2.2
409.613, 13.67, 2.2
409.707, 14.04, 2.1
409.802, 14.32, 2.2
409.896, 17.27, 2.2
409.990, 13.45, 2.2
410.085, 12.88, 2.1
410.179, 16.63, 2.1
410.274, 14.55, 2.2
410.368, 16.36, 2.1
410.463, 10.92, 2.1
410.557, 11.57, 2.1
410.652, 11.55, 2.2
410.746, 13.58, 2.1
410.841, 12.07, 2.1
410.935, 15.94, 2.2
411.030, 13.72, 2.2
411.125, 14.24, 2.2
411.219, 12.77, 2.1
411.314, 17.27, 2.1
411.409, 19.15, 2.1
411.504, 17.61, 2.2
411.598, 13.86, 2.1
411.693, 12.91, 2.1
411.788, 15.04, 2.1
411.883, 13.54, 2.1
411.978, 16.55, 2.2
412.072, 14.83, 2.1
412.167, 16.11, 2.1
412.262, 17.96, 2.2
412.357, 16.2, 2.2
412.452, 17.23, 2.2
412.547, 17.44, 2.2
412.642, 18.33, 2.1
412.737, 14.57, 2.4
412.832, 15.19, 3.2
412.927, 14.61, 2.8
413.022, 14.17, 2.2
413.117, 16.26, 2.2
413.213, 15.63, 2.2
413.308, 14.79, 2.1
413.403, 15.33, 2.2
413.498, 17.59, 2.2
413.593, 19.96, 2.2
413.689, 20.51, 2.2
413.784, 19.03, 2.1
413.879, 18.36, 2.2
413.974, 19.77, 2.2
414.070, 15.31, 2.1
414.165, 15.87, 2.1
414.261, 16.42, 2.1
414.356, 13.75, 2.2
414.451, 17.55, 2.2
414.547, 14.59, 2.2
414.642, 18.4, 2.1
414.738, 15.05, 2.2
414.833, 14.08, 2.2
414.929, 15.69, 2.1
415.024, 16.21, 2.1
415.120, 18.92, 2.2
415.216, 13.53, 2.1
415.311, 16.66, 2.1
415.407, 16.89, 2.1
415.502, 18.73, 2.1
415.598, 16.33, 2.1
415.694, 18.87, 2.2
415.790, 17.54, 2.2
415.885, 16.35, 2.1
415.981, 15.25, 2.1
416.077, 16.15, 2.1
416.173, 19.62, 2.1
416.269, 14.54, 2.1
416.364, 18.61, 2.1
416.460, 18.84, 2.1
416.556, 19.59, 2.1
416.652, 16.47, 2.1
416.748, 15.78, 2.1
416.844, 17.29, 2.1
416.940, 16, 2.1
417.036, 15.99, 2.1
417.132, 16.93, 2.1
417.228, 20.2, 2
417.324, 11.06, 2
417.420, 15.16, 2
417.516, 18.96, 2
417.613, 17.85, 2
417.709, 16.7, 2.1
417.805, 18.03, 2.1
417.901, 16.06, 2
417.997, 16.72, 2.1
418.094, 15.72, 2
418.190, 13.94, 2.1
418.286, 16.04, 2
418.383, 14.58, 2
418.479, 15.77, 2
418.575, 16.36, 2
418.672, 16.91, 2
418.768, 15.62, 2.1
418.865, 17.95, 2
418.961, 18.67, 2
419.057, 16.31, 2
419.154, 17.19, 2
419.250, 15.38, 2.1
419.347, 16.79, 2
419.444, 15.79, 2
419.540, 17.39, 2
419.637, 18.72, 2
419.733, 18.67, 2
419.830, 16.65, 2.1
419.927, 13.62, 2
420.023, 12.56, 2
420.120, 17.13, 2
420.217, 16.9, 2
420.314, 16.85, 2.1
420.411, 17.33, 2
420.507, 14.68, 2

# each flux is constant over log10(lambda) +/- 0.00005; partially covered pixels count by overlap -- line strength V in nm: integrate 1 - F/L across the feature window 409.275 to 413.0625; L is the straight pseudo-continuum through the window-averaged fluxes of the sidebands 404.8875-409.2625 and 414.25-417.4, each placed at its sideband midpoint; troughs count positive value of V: 0.362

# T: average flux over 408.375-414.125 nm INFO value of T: 15.7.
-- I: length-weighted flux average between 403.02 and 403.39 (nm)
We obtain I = 16.3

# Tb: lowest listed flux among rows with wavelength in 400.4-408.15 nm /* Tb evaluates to 10.5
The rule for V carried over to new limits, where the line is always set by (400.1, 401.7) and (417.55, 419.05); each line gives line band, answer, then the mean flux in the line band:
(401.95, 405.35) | 0.074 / 16.6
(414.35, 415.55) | 0.025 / 16.2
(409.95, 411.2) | 0.231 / 13.6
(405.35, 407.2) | -0.052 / 17.3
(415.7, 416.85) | -0.047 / 17.2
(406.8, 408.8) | 0.119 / 15.8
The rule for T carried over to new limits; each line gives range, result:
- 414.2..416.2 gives 16.5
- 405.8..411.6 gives 15.7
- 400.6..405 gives 16.7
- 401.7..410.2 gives 16.5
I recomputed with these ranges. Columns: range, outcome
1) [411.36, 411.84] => 15.7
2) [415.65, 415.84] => 18.2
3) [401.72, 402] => 19.4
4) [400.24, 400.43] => 16.9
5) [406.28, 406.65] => 16.4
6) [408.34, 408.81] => 16.7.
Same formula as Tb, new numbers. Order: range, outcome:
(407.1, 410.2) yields 11.43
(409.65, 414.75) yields 10.92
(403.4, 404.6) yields 10.94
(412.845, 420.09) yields 11.06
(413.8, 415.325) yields 13.53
